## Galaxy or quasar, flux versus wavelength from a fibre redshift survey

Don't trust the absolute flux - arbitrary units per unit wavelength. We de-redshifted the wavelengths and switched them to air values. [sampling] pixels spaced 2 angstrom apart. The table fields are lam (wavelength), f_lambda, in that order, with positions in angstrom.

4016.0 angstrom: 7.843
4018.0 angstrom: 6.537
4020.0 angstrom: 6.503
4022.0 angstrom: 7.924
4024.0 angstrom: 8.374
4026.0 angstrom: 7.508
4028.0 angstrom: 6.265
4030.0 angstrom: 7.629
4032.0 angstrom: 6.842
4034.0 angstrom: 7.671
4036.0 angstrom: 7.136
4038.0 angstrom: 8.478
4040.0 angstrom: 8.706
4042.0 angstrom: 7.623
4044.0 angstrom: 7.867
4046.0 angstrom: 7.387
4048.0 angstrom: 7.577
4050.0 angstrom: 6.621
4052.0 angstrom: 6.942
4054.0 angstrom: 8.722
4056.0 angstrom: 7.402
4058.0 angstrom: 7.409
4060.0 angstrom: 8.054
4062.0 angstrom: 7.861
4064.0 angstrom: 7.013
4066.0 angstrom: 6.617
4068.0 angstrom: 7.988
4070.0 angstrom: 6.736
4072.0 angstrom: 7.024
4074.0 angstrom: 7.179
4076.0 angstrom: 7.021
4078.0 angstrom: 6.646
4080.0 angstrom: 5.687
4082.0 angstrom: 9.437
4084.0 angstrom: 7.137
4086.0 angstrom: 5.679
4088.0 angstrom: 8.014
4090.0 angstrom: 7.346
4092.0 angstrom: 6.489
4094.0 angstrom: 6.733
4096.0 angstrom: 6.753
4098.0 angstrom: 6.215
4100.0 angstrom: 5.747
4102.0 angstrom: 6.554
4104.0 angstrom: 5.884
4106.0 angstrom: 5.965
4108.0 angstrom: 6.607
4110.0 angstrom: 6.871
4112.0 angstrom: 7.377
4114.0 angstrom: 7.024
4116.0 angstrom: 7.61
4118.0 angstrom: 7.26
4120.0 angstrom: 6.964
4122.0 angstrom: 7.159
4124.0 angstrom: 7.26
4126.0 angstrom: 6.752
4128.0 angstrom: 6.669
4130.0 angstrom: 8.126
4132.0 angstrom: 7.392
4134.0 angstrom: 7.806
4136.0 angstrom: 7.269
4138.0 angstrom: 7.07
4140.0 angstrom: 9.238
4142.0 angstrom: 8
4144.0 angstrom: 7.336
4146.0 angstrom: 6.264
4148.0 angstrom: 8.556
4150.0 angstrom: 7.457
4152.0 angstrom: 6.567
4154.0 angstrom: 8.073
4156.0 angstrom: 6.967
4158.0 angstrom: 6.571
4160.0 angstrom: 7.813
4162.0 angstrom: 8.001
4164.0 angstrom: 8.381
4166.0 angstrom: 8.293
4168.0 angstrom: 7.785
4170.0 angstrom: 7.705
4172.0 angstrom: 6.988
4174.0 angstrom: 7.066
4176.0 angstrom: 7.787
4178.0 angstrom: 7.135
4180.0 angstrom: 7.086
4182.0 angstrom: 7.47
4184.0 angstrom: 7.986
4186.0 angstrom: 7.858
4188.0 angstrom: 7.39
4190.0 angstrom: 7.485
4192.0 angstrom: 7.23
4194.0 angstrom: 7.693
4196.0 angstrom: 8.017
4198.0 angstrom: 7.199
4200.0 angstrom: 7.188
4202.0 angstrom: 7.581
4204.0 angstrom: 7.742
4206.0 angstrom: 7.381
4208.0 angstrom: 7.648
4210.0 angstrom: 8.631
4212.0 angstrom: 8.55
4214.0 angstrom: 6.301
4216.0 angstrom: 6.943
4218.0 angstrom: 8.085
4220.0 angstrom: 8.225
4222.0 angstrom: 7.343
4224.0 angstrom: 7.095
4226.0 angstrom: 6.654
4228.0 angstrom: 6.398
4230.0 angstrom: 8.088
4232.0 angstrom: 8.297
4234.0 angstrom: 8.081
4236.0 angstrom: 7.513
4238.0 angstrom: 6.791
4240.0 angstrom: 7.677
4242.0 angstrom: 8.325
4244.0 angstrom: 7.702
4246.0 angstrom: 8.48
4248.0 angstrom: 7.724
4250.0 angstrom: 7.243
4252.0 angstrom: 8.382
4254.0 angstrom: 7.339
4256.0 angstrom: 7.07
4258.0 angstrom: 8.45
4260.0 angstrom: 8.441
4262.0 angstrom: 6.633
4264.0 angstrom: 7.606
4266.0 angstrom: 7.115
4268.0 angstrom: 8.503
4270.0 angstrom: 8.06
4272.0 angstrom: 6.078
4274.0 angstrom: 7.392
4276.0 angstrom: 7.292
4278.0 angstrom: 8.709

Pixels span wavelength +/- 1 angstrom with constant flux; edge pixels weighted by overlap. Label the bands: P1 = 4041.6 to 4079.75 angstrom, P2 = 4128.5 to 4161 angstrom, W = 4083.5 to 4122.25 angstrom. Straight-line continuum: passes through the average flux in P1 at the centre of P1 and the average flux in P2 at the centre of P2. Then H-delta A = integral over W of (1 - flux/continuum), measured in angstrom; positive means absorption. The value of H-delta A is 3.45 angstrom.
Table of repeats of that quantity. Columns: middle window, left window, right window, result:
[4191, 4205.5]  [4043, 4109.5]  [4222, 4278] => -0.2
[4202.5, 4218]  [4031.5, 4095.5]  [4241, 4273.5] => 0.0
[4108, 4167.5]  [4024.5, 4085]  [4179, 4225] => 0.5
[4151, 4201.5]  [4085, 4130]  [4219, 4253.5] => -1.8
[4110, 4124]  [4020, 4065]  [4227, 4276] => 0.7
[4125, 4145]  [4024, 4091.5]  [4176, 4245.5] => -0.3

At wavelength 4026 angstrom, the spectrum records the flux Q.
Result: 7.508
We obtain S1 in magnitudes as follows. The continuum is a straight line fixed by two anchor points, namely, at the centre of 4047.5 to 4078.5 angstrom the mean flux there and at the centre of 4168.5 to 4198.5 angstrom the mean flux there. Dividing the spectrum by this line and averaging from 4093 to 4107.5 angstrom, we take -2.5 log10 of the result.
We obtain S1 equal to 0.17 mag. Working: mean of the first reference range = 7.31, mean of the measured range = 6.28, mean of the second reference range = 7.48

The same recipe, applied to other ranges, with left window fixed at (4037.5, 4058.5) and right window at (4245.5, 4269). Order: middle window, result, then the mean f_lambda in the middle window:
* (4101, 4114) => 0.171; 6.58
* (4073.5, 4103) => 0.129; 6.84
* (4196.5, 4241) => 0.029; 7.52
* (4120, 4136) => 0.061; 7.29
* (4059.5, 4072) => 0.054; 7.32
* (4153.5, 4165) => 0.014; 7.62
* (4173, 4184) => 0.050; 7.37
